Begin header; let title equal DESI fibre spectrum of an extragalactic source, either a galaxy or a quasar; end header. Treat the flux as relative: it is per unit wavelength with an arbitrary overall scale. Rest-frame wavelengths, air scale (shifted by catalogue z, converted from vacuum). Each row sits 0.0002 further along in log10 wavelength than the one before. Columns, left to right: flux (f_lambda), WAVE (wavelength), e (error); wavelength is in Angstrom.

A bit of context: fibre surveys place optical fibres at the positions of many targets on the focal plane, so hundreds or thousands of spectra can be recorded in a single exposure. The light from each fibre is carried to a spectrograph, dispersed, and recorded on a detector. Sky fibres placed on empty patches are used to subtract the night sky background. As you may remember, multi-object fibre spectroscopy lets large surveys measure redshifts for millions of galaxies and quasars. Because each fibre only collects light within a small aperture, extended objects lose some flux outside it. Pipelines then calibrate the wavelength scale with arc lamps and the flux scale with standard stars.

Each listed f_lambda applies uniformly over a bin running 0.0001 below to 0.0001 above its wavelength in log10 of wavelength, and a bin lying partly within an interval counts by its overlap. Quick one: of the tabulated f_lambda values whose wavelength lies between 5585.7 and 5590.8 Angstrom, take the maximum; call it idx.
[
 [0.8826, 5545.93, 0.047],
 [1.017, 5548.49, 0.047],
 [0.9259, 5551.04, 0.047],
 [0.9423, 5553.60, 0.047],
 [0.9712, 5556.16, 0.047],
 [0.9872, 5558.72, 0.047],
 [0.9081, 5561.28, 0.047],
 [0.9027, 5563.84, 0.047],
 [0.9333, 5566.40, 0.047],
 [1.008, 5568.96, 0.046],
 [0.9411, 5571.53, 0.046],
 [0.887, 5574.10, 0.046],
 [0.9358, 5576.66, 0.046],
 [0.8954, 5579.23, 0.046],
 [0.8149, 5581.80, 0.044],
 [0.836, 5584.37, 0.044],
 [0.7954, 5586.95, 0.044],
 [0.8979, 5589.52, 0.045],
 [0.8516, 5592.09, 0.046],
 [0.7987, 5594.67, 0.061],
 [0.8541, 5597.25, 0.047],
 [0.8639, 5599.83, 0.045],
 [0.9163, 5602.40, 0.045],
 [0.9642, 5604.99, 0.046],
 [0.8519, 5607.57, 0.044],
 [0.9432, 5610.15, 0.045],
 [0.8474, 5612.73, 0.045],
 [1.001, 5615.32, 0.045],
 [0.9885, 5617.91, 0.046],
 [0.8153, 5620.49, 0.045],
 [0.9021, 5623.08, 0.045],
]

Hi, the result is 0.8979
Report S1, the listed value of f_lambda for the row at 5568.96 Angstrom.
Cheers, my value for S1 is 1.008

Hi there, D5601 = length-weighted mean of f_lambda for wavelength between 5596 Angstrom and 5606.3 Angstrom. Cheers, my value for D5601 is 0.9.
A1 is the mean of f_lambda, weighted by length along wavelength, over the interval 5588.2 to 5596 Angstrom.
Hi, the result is 0.849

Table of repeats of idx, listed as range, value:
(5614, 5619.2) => 1.001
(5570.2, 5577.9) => 0.9411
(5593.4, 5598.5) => 0.8541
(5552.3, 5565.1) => 0.9872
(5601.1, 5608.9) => 0.9642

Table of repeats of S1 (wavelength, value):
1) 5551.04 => 0.9259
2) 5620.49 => 0.8153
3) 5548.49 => 1.017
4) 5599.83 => 0.8639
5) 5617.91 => 0.9885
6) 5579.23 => 0.8954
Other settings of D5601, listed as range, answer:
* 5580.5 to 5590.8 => 0.836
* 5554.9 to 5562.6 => 0.955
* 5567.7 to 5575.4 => 0.945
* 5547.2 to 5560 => 0.968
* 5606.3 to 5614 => 0.882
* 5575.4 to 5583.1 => 0.882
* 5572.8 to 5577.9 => 0.912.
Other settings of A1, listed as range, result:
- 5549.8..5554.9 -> 0.933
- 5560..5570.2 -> 0.939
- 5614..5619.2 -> 0.993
